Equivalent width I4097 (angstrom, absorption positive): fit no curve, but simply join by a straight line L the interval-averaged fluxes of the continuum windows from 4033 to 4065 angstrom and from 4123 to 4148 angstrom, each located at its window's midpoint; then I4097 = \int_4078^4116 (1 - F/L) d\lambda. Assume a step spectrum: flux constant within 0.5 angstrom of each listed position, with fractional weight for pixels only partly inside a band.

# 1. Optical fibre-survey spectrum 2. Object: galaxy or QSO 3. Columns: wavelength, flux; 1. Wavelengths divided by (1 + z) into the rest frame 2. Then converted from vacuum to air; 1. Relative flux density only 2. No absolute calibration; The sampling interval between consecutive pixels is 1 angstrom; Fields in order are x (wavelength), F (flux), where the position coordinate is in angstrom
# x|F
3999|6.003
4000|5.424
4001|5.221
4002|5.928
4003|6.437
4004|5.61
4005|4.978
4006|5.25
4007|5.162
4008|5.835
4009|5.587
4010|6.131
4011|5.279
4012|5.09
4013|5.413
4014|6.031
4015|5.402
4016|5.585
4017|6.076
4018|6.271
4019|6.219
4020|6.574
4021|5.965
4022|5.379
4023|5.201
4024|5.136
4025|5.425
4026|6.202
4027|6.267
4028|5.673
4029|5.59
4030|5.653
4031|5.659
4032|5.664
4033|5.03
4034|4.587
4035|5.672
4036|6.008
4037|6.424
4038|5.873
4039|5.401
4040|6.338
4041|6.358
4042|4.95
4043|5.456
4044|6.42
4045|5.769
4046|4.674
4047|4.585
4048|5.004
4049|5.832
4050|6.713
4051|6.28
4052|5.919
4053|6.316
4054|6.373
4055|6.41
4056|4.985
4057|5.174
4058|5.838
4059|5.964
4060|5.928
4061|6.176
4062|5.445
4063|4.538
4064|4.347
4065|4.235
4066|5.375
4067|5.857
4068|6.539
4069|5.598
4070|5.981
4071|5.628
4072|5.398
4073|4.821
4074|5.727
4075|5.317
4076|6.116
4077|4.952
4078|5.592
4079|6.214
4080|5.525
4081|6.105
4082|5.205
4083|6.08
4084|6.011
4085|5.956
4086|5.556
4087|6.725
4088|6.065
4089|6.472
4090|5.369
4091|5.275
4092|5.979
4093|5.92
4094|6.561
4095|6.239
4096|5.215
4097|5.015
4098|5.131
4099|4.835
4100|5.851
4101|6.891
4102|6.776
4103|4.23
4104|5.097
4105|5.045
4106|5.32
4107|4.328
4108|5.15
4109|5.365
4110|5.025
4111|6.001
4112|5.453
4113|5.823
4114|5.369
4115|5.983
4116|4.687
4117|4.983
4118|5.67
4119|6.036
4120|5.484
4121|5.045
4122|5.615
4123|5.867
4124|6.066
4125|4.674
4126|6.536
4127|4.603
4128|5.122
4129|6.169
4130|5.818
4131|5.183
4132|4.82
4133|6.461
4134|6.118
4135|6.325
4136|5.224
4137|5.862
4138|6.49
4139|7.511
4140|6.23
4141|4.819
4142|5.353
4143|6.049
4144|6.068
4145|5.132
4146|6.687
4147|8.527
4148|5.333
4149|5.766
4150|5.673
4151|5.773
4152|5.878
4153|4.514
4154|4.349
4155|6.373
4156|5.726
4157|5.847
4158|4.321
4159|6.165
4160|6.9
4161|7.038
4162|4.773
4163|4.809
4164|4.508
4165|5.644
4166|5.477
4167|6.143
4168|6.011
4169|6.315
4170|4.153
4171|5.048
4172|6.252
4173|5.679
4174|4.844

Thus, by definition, 0.9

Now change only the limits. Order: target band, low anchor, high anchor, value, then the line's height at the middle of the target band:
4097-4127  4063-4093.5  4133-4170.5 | 1.4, 5.71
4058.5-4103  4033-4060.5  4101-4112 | -1.5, 5.5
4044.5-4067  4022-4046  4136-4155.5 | 0.6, 5.7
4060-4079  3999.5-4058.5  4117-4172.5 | 0.8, 5.7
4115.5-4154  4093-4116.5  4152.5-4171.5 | -1.8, 5.47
